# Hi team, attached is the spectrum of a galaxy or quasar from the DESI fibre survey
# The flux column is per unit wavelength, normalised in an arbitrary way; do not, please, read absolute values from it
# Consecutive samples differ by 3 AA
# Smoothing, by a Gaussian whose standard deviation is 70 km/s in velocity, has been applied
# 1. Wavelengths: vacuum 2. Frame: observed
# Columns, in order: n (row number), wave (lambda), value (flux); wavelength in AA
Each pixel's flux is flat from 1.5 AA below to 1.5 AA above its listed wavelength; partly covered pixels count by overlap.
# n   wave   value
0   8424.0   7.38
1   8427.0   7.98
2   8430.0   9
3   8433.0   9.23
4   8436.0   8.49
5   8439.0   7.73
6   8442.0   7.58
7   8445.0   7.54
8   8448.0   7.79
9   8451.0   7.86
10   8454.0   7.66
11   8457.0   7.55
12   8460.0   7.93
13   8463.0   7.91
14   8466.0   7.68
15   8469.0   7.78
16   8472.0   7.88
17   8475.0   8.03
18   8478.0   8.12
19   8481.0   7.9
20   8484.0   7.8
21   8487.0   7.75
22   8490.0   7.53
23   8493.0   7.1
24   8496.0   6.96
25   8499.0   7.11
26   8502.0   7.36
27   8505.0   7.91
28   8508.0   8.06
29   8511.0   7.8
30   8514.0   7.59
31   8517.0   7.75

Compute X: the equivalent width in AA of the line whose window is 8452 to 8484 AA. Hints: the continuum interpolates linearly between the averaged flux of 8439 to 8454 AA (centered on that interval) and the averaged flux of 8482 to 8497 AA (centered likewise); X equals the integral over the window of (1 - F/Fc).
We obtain -1.1 AA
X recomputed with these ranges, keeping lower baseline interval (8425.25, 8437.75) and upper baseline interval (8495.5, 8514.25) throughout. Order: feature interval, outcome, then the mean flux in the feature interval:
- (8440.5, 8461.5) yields 1.6 AA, 7.7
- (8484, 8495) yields 0.4 AA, 7.48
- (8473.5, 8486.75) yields 0.0 AA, 7.94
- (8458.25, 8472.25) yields 0.5 AA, 7.83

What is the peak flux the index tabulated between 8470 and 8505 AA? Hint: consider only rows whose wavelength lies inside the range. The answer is 8.12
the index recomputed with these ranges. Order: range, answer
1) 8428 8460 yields 9.23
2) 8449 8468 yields 7.93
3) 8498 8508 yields 8.06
